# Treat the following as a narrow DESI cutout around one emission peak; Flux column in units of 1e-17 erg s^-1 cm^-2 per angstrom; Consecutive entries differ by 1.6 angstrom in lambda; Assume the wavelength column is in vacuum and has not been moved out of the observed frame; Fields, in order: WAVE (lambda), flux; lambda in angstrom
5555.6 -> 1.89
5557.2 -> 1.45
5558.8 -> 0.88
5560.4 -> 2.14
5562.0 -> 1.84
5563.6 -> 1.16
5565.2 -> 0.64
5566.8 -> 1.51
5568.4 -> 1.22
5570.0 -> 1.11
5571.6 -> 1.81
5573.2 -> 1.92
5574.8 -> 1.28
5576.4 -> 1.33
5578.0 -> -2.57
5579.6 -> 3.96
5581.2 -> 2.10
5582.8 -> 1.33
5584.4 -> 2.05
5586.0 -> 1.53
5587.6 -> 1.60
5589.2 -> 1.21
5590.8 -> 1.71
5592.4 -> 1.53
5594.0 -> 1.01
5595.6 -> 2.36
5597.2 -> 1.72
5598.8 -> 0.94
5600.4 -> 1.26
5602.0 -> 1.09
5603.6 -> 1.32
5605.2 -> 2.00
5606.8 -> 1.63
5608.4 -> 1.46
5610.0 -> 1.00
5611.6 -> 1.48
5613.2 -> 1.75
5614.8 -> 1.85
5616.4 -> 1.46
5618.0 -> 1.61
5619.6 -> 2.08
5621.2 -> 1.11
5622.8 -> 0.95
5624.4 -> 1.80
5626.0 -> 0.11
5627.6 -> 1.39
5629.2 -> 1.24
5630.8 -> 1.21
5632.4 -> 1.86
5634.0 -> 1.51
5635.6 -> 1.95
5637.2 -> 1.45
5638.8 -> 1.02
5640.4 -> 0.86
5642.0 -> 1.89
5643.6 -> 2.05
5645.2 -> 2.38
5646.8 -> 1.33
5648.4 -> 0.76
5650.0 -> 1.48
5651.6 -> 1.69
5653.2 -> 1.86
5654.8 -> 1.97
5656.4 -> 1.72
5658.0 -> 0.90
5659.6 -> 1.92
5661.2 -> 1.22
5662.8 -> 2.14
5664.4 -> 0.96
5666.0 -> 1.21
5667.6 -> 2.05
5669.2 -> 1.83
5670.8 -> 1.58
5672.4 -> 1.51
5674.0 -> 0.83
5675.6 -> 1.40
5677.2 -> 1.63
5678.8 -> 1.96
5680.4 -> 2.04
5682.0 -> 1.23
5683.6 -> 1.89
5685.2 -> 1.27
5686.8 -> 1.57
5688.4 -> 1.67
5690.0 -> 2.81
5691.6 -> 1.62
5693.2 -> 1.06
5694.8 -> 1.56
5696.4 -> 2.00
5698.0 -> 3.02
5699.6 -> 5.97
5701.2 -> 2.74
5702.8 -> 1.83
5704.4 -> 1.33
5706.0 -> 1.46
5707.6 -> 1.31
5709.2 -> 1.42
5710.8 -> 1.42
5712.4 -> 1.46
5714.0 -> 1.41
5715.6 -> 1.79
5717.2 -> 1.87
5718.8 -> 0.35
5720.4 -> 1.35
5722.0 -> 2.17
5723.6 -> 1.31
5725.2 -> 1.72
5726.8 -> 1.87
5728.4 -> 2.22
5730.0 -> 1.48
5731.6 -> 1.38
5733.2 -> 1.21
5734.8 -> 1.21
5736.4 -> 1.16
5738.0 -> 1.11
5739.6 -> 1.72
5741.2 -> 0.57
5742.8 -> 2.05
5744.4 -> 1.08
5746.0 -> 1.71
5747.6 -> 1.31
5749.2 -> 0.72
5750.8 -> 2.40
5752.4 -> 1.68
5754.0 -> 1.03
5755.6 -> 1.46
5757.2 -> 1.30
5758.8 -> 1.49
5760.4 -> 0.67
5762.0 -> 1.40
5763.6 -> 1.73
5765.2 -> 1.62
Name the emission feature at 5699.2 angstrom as [O III] 5007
